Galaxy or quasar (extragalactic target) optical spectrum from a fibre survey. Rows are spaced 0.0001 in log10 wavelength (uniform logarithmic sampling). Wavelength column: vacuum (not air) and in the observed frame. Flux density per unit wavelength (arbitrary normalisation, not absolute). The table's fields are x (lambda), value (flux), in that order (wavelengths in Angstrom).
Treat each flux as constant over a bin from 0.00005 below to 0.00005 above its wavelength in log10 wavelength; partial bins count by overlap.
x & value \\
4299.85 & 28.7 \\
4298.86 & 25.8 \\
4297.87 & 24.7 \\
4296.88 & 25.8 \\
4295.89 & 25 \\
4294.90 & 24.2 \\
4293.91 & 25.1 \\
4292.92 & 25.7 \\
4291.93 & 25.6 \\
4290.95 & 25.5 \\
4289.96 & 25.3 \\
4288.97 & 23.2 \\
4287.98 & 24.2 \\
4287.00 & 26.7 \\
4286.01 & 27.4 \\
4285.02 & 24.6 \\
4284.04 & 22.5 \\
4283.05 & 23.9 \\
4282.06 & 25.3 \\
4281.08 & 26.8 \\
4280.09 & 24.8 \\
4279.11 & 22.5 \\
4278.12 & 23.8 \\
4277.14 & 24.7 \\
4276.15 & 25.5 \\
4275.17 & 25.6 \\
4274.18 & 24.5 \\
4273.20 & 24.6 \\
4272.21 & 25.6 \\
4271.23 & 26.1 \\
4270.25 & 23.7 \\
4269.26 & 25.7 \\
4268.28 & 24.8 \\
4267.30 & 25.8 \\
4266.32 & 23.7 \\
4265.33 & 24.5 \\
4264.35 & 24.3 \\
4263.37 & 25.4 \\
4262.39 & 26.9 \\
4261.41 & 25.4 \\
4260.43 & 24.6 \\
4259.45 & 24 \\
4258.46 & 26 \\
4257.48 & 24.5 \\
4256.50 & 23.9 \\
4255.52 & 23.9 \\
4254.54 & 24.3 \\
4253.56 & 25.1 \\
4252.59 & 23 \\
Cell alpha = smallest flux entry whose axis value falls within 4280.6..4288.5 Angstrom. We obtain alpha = 22.5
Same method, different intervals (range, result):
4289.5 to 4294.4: 25.1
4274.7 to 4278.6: 23.8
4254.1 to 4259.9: 23.9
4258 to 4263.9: 24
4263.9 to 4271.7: 23.7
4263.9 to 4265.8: 24.3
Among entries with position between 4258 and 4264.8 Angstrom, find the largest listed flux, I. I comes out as 26.9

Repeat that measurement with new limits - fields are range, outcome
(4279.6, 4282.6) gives 26.8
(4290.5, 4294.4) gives 25.7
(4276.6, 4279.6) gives 24.7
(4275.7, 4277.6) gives 25.5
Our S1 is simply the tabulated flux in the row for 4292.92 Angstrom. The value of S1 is 25.7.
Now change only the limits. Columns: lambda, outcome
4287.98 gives 24.2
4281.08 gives 26.8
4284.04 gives 22.5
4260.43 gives 24.6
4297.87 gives 24.7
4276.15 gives 25.5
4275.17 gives 25.6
